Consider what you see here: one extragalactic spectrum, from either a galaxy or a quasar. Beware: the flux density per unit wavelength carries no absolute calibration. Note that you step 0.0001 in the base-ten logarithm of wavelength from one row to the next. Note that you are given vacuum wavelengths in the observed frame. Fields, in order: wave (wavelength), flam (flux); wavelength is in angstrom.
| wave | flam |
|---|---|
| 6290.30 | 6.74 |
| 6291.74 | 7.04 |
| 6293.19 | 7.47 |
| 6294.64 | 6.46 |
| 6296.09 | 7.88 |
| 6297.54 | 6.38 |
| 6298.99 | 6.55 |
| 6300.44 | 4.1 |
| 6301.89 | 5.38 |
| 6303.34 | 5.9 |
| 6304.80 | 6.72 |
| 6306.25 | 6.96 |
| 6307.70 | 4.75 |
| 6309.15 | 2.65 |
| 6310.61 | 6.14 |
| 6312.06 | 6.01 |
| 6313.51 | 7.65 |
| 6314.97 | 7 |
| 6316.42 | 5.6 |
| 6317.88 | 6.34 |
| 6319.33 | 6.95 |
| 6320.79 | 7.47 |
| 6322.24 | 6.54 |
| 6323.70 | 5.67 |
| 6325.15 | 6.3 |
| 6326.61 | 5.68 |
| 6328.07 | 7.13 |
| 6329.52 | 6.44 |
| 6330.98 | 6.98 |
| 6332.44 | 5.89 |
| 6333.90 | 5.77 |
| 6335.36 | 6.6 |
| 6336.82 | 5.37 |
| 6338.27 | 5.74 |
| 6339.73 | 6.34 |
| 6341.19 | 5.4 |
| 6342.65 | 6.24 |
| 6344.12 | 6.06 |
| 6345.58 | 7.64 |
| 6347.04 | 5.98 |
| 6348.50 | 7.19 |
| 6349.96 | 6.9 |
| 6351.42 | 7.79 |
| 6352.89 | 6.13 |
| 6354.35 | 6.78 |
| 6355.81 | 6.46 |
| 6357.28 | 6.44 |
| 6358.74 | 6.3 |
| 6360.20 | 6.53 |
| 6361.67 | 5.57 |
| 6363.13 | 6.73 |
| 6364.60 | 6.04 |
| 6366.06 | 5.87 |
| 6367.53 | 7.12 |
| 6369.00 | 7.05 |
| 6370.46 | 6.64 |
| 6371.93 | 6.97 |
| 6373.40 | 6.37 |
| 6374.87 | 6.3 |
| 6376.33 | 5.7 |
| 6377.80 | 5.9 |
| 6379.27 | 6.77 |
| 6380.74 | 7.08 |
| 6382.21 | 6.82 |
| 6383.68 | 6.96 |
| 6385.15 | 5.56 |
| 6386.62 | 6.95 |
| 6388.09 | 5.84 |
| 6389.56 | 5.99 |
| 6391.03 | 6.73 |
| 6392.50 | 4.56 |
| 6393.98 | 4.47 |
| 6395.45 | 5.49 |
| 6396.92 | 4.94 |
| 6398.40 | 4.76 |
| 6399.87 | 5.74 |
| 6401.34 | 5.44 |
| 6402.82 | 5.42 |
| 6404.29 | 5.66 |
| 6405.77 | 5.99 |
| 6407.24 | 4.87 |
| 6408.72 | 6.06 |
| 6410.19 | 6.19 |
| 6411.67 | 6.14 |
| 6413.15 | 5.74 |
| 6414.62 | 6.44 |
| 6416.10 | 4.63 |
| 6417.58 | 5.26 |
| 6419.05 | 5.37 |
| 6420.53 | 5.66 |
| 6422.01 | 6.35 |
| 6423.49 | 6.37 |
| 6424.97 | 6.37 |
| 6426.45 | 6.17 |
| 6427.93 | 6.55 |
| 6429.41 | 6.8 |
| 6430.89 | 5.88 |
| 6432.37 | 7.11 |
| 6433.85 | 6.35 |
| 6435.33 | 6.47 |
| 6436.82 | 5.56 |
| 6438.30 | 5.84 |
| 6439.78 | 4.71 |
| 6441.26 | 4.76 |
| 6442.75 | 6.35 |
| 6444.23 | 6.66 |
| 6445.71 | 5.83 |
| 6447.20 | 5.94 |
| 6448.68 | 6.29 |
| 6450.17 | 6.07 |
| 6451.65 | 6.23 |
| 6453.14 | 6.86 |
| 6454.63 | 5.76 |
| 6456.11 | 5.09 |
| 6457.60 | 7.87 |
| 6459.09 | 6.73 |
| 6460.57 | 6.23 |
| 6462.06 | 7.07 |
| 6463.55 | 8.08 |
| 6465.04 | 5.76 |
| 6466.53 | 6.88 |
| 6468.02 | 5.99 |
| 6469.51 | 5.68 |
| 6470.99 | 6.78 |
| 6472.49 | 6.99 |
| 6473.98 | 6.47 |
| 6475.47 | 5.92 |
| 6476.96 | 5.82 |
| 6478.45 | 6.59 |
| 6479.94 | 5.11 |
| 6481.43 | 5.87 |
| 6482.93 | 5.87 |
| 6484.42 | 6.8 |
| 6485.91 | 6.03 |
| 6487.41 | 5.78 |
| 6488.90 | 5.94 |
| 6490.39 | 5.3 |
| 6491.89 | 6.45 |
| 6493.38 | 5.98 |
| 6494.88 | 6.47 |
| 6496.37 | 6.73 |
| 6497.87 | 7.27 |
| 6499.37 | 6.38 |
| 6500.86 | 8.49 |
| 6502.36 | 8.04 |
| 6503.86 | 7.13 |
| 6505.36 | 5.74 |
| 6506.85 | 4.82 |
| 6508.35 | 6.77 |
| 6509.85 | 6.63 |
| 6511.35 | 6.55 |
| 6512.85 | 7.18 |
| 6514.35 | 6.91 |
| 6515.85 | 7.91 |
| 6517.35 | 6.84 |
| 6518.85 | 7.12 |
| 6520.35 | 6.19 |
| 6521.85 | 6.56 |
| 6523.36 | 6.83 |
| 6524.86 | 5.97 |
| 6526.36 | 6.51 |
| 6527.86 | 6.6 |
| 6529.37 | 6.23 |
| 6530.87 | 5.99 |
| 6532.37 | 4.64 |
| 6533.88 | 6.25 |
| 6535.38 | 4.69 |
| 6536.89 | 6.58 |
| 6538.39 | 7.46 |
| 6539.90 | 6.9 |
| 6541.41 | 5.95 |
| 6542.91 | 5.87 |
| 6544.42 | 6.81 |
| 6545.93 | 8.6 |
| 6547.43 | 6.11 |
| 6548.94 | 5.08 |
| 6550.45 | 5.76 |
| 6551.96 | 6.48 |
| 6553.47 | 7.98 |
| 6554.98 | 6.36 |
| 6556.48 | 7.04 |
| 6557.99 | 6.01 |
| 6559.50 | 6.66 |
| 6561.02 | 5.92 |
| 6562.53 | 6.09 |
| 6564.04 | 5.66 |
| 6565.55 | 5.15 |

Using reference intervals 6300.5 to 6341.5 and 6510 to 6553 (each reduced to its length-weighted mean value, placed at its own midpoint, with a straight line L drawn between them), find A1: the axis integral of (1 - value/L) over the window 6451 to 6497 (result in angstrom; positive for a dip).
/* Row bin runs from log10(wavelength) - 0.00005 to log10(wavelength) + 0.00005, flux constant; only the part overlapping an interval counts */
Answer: 0.5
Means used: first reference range 6.1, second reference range 6.46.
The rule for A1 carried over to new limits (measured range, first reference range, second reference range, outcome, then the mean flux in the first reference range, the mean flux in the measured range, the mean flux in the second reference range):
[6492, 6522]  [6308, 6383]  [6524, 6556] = -2.10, 6.36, 6.78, 6.33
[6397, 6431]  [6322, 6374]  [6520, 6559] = 3.14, 6.41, 5.8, 6.37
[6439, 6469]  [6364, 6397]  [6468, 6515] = 0.37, 6.2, 6.25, 6.4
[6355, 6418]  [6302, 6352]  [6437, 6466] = 2.30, 6.27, 6.01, 6.21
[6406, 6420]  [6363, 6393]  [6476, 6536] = 1.62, 6.39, 5.65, 6.38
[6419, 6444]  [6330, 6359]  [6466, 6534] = 1.32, 6.4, 6.07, 6.41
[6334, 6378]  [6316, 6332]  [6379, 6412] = -1.59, 6.47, 6.4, 5.83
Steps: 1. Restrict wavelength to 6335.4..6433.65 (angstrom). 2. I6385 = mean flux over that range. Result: 6.14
